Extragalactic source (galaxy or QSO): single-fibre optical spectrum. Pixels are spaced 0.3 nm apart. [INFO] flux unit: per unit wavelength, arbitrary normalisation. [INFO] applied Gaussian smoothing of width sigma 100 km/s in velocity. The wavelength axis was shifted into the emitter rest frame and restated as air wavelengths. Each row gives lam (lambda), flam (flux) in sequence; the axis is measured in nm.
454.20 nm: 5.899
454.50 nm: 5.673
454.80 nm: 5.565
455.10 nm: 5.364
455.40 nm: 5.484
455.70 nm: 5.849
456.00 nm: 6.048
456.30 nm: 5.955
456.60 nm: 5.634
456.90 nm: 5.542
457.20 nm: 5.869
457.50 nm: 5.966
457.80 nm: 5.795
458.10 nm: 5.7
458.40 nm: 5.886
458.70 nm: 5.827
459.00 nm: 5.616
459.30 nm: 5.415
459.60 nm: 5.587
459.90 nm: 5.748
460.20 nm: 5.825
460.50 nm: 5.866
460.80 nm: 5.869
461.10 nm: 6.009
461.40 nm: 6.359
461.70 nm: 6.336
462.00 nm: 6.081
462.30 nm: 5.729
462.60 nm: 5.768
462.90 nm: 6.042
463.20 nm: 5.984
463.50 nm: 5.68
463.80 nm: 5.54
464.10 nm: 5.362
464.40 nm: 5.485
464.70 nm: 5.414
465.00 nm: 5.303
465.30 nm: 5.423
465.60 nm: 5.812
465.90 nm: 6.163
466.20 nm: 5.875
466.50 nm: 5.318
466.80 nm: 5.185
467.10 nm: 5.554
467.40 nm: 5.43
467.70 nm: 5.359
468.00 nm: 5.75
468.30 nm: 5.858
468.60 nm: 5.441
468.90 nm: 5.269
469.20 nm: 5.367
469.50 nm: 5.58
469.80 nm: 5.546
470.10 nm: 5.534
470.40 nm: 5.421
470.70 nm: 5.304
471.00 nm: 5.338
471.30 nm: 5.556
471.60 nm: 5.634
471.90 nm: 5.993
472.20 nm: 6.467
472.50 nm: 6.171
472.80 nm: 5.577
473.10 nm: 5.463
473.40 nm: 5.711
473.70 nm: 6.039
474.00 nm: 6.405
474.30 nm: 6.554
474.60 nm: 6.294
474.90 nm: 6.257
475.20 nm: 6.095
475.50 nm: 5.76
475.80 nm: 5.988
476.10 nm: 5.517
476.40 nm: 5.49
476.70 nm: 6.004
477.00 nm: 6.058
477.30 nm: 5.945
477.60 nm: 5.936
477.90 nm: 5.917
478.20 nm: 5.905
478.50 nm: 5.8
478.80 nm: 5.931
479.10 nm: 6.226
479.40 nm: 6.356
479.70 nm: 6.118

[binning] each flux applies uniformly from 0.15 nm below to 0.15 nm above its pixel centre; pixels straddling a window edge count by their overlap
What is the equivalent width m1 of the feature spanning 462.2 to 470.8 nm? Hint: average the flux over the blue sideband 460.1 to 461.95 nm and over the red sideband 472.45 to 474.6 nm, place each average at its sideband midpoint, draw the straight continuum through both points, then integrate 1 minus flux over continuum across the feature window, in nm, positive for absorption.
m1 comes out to 0.66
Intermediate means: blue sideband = 6.05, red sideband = 6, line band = 5.57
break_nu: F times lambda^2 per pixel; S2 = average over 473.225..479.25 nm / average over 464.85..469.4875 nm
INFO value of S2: 1.12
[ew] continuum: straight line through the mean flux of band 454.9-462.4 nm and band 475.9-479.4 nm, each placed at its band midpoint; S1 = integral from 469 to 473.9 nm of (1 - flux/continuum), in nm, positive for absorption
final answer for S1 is 0.17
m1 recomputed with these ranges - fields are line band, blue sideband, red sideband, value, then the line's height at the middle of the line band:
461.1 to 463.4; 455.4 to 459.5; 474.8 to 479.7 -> -0.09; 5.81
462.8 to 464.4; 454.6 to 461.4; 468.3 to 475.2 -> 0.02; 5.77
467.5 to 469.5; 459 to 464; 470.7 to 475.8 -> 0.13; 5.9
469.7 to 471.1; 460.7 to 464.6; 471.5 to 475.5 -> 0.13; 5.99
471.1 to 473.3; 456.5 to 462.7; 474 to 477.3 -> 0.06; 5.98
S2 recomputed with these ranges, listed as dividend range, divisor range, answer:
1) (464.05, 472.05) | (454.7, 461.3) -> 1.00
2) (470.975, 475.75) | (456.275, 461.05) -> 1.11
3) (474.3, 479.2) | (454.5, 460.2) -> 1.13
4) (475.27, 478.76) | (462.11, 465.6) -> 1.10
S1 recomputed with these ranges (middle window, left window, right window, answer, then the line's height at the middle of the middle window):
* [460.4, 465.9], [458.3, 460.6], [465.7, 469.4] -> -0.15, 5.64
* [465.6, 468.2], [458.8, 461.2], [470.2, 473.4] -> 0.05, 5.71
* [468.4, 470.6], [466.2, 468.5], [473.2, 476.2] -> 0.08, 5.68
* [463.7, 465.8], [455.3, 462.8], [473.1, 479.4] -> 0.14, 5.89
